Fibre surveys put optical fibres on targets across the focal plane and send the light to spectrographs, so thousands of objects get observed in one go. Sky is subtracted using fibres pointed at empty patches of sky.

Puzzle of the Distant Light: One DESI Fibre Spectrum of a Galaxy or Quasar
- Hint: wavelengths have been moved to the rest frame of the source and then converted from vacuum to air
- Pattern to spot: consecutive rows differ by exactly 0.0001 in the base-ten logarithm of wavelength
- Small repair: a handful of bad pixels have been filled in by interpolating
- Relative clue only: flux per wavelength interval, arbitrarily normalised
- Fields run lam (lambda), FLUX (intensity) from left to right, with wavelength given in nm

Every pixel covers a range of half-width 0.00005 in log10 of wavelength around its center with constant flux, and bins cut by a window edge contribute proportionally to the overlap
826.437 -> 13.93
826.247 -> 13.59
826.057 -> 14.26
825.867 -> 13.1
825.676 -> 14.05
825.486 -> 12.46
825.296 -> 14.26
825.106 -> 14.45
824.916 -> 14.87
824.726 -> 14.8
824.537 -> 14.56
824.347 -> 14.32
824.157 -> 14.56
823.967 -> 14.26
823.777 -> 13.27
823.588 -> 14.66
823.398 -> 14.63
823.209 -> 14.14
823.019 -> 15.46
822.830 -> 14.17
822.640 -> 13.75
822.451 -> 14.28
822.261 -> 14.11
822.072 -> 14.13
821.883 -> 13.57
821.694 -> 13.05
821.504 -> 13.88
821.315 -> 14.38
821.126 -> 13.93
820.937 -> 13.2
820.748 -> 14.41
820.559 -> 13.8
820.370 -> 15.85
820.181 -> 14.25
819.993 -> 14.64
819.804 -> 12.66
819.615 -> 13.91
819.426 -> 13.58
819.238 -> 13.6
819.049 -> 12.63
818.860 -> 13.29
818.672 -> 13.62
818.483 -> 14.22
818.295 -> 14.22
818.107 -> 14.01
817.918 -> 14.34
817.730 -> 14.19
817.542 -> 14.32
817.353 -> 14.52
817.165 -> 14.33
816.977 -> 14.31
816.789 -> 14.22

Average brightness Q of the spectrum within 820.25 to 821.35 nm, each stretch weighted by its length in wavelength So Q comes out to 14.3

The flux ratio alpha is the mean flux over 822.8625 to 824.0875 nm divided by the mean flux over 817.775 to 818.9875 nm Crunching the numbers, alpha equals 1.03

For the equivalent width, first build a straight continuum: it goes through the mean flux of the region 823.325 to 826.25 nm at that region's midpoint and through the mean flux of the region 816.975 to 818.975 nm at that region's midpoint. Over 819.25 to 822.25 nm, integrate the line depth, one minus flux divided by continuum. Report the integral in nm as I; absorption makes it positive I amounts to 0.037 nm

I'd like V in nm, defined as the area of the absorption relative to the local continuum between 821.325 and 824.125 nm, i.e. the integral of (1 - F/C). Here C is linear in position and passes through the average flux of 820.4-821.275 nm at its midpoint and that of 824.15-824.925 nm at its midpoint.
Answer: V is 0.04 nm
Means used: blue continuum 14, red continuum 14.6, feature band 14.1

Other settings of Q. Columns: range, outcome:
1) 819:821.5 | 13.9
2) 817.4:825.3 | 14.1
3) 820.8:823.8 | 14.1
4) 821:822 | 13.8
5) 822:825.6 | 14.3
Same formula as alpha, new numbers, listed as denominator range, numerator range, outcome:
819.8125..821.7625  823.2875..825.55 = 1.01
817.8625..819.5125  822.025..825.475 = 1.05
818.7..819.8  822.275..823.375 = 1.08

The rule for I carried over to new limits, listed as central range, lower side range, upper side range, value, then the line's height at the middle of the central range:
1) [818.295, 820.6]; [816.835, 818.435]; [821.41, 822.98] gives 0.05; 14.1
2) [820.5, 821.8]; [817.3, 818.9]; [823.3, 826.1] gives 0.03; 14.1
